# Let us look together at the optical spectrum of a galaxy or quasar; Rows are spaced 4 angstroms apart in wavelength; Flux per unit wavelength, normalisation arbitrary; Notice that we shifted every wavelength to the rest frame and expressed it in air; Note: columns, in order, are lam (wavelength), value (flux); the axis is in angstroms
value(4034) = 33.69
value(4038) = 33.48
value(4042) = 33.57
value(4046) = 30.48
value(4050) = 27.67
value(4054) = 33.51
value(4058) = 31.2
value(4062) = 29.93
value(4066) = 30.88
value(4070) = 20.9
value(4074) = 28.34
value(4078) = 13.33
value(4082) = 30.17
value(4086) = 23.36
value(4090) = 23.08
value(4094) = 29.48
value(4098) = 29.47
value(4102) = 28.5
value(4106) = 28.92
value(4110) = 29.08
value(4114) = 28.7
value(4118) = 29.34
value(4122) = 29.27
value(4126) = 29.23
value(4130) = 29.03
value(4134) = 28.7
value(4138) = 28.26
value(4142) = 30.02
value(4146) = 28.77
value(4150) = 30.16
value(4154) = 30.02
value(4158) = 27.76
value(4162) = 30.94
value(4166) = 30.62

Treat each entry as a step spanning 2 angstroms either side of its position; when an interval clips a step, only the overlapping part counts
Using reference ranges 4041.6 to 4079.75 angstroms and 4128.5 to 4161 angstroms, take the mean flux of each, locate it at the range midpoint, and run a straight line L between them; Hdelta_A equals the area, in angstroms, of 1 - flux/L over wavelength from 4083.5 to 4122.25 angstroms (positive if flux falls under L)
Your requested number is 0.8 angstroms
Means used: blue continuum 27.8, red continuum 29.1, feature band 27.9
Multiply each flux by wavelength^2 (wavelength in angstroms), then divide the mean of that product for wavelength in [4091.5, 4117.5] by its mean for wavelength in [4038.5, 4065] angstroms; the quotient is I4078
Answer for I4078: 1.0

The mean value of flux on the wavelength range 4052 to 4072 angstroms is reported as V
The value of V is 29.3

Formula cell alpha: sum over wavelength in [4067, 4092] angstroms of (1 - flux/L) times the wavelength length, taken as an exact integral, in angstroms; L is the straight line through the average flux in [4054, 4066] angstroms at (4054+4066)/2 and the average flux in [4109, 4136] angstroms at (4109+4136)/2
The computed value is 5.7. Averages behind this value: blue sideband 31.1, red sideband 29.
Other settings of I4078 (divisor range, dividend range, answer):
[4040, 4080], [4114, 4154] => 1.08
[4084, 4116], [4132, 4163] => 1.09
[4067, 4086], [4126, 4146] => 1.26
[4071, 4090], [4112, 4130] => 1.26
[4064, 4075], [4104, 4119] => 1.11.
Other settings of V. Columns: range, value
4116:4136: 29.1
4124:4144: 29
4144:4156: 29.7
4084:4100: 26.3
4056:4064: 30.6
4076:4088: 22.3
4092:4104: 29.2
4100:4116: 28.8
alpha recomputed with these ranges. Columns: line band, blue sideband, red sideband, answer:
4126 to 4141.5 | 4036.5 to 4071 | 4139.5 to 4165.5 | 0.5 angstroms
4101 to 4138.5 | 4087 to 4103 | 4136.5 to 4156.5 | -0.8 angstroms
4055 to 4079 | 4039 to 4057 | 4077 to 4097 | 1.4 angstroms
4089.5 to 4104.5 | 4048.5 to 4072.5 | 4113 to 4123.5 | 0.5 angstroms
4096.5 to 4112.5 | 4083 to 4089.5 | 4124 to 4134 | -1.6 angstroms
